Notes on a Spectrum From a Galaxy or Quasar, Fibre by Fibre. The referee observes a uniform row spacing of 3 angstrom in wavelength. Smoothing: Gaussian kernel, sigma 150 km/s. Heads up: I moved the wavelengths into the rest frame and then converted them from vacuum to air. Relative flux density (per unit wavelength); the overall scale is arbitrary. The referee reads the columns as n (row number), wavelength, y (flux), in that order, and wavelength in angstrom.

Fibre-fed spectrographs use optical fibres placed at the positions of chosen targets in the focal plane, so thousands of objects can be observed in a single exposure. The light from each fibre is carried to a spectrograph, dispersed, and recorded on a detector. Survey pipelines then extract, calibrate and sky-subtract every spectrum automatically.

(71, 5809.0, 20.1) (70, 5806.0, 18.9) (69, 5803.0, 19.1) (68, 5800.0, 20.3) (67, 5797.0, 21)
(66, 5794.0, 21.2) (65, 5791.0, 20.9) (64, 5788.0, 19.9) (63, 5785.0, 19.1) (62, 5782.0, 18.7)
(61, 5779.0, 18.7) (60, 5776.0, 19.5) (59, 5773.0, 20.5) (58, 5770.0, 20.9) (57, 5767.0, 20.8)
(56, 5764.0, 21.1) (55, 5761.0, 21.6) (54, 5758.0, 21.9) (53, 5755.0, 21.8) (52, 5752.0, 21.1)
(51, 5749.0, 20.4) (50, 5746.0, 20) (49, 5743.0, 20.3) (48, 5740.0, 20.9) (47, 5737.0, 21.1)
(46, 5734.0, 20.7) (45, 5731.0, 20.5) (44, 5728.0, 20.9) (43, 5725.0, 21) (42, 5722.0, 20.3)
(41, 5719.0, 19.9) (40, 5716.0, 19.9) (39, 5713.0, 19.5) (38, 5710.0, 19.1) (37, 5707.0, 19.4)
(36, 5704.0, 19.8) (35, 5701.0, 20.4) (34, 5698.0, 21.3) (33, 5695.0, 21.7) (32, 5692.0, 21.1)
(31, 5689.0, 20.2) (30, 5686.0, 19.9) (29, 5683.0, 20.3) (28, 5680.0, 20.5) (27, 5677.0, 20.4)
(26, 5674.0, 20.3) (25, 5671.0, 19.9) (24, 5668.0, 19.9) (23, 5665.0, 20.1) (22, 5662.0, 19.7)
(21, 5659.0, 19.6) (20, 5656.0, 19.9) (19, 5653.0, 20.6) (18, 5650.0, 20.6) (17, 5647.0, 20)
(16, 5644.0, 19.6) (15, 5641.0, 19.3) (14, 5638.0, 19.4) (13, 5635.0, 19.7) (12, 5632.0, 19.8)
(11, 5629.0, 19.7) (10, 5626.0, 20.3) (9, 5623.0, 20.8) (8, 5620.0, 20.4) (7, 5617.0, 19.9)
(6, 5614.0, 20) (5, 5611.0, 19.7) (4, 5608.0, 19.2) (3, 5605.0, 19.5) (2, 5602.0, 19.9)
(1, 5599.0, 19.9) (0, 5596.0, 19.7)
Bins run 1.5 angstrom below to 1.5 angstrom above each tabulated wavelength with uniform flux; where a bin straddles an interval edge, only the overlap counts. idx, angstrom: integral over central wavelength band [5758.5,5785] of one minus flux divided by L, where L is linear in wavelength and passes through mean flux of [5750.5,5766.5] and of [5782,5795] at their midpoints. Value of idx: 0.80 angstrom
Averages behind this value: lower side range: 21.5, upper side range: 20.1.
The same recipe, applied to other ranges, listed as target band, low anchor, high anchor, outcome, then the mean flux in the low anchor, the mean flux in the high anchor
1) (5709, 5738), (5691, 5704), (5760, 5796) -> 0.61 angstrom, 21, 20.2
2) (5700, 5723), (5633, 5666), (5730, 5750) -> 0.65 angstrom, 19.9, 20.6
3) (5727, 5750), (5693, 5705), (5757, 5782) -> 0.05 angstrom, 20.9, 20.5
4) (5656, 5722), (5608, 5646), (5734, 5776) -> 0.72 angstrom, 19.9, 20.9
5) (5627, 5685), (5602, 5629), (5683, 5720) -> 0.29 angstrom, 20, 20.2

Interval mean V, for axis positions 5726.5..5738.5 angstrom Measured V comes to 20.8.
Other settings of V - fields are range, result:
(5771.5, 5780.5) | 19.6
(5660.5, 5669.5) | 19.9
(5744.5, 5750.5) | 20.2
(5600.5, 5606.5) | 19.7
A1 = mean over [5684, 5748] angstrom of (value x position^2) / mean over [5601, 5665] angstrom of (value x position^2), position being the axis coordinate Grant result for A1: 1.05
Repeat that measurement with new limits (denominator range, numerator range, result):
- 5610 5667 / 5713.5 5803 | 1.07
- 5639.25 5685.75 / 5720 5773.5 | 1.07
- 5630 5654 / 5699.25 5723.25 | 1.02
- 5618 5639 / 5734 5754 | 1.07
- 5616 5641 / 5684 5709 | 1.05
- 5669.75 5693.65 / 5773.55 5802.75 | 1.02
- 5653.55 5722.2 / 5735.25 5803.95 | 1.05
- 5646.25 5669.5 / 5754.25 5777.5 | 1.09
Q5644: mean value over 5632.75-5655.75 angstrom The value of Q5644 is 19.9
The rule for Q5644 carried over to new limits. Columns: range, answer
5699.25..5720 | 19.7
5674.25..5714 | 20.3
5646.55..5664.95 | 20.1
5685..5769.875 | 20.6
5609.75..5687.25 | 20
